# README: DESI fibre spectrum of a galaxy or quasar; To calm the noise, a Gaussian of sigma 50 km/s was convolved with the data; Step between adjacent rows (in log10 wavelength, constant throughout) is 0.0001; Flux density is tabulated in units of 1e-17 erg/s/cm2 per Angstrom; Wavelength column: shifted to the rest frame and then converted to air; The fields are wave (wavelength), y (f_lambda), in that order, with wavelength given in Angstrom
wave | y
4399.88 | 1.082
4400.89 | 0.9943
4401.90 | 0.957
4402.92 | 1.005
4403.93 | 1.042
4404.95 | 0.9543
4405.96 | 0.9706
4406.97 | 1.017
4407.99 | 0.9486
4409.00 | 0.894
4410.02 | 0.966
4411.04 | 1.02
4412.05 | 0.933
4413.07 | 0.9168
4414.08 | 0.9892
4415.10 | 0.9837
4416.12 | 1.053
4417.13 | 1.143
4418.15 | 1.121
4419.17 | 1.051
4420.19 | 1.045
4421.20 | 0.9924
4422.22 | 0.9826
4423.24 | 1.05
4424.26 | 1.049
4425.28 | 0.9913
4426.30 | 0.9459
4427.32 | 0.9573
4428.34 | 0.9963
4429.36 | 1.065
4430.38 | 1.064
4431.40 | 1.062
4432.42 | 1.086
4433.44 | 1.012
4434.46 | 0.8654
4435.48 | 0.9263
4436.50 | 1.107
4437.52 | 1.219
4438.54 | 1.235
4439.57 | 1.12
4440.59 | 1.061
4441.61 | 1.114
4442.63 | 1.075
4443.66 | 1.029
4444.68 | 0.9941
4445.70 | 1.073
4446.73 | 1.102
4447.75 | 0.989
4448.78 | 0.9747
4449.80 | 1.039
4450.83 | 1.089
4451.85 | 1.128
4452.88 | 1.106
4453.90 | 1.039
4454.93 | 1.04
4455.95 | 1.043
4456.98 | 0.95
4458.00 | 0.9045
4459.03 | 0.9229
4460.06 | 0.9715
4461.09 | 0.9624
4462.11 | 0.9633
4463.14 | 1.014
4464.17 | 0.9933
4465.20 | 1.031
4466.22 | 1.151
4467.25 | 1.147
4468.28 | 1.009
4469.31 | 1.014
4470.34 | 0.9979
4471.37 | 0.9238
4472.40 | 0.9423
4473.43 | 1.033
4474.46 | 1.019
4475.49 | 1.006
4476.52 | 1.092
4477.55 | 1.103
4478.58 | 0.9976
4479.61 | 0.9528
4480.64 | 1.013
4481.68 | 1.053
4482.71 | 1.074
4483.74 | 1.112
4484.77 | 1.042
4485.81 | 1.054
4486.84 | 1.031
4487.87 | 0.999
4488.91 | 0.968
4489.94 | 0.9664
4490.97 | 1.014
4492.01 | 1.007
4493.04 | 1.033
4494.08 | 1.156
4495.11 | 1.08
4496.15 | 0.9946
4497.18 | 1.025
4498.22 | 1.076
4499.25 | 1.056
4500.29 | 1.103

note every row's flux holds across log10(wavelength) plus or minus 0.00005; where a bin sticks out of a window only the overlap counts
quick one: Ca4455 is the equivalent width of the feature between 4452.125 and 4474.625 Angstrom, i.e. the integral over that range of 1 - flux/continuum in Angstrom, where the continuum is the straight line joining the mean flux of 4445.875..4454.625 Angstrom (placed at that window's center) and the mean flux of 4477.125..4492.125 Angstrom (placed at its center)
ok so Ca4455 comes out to 0.78 Angstrom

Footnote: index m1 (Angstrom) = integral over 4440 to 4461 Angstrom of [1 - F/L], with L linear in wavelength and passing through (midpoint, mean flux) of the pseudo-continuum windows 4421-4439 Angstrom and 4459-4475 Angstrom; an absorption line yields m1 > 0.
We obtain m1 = -0.2 Angstrom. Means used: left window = 1.03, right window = 1.01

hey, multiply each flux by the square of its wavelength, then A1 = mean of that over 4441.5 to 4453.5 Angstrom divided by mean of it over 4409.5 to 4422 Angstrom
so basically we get 1.05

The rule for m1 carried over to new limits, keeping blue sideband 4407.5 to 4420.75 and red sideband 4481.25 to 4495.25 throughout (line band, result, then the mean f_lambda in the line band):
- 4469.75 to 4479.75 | 0.25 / 1.01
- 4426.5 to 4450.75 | -0.78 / 1.05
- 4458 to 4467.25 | 0.23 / 1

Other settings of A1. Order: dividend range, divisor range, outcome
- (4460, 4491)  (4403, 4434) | 1.04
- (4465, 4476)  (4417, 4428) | 1.02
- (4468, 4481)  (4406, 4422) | 1.03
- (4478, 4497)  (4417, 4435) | 1.04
